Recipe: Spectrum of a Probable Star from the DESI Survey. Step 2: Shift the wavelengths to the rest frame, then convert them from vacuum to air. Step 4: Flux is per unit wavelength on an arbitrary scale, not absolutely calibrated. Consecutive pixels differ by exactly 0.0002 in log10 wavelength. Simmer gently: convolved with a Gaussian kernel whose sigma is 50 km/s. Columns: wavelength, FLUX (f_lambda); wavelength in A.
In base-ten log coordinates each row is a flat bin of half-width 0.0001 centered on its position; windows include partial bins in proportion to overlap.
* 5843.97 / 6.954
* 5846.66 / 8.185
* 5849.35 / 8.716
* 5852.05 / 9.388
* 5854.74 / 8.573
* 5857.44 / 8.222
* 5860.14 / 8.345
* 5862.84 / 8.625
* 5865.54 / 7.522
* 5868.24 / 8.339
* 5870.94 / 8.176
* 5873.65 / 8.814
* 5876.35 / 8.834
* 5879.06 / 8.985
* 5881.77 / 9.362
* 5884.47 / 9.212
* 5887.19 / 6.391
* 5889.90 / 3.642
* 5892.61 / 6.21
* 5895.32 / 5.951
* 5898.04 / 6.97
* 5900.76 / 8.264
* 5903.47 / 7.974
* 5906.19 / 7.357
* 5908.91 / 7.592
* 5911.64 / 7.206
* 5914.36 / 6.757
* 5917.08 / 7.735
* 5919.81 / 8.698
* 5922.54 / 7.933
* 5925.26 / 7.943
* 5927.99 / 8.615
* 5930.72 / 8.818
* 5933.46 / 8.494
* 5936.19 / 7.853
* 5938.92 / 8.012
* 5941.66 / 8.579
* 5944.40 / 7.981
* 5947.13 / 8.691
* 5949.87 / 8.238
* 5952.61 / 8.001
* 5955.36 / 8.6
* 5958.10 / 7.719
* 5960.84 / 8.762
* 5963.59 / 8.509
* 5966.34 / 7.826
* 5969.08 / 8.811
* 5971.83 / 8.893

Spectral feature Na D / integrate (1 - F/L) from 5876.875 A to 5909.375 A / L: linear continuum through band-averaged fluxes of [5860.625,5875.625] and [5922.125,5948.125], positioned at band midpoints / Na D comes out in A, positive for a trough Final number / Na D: 3.7 A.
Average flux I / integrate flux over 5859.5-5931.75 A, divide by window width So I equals 7.78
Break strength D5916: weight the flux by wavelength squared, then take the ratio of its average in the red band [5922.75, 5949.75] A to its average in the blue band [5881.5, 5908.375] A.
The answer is 1.19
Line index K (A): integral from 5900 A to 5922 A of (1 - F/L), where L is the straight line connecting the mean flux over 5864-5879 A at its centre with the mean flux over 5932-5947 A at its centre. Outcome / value 1.61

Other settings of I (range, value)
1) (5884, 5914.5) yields 6.9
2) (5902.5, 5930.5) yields 7.82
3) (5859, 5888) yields 8.46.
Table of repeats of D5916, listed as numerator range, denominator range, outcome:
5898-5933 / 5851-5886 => 0.93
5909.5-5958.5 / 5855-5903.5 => 1.06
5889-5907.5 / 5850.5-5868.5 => 0.80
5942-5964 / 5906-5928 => 1.09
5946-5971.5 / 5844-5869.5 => 1.04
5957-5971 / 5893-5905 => 1.19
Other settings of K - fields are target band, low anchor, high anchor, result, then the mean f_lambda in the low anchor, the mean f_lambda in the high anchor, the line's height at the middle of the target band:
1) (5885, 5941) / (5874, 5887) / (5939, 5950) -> 7.2 A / 8.83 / 8.35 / 8.59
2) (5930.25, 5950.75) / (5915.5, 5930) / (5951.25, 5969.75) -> -0.2 A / 8.19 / 8.3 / 8.24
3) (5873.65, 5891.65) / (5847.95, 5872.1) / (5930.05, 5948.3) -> 1.3 A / 8.44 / 8.33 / 8.4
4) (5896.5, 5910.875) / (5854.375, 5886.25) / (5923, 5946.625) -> 1.4 A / 8.55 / 8.29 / 8.42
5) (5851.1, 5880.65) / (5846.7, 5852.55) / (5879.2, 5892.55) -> -1.6 A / 8.81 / 7.23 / 8.1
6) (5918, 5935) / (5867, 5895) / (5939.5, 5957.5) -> -0.6 A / 7.73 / 8.3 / 8.12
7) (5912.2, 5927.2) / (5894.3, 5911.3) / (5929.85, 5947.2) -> 0.0 A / 7.37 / 8.31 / 7.81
